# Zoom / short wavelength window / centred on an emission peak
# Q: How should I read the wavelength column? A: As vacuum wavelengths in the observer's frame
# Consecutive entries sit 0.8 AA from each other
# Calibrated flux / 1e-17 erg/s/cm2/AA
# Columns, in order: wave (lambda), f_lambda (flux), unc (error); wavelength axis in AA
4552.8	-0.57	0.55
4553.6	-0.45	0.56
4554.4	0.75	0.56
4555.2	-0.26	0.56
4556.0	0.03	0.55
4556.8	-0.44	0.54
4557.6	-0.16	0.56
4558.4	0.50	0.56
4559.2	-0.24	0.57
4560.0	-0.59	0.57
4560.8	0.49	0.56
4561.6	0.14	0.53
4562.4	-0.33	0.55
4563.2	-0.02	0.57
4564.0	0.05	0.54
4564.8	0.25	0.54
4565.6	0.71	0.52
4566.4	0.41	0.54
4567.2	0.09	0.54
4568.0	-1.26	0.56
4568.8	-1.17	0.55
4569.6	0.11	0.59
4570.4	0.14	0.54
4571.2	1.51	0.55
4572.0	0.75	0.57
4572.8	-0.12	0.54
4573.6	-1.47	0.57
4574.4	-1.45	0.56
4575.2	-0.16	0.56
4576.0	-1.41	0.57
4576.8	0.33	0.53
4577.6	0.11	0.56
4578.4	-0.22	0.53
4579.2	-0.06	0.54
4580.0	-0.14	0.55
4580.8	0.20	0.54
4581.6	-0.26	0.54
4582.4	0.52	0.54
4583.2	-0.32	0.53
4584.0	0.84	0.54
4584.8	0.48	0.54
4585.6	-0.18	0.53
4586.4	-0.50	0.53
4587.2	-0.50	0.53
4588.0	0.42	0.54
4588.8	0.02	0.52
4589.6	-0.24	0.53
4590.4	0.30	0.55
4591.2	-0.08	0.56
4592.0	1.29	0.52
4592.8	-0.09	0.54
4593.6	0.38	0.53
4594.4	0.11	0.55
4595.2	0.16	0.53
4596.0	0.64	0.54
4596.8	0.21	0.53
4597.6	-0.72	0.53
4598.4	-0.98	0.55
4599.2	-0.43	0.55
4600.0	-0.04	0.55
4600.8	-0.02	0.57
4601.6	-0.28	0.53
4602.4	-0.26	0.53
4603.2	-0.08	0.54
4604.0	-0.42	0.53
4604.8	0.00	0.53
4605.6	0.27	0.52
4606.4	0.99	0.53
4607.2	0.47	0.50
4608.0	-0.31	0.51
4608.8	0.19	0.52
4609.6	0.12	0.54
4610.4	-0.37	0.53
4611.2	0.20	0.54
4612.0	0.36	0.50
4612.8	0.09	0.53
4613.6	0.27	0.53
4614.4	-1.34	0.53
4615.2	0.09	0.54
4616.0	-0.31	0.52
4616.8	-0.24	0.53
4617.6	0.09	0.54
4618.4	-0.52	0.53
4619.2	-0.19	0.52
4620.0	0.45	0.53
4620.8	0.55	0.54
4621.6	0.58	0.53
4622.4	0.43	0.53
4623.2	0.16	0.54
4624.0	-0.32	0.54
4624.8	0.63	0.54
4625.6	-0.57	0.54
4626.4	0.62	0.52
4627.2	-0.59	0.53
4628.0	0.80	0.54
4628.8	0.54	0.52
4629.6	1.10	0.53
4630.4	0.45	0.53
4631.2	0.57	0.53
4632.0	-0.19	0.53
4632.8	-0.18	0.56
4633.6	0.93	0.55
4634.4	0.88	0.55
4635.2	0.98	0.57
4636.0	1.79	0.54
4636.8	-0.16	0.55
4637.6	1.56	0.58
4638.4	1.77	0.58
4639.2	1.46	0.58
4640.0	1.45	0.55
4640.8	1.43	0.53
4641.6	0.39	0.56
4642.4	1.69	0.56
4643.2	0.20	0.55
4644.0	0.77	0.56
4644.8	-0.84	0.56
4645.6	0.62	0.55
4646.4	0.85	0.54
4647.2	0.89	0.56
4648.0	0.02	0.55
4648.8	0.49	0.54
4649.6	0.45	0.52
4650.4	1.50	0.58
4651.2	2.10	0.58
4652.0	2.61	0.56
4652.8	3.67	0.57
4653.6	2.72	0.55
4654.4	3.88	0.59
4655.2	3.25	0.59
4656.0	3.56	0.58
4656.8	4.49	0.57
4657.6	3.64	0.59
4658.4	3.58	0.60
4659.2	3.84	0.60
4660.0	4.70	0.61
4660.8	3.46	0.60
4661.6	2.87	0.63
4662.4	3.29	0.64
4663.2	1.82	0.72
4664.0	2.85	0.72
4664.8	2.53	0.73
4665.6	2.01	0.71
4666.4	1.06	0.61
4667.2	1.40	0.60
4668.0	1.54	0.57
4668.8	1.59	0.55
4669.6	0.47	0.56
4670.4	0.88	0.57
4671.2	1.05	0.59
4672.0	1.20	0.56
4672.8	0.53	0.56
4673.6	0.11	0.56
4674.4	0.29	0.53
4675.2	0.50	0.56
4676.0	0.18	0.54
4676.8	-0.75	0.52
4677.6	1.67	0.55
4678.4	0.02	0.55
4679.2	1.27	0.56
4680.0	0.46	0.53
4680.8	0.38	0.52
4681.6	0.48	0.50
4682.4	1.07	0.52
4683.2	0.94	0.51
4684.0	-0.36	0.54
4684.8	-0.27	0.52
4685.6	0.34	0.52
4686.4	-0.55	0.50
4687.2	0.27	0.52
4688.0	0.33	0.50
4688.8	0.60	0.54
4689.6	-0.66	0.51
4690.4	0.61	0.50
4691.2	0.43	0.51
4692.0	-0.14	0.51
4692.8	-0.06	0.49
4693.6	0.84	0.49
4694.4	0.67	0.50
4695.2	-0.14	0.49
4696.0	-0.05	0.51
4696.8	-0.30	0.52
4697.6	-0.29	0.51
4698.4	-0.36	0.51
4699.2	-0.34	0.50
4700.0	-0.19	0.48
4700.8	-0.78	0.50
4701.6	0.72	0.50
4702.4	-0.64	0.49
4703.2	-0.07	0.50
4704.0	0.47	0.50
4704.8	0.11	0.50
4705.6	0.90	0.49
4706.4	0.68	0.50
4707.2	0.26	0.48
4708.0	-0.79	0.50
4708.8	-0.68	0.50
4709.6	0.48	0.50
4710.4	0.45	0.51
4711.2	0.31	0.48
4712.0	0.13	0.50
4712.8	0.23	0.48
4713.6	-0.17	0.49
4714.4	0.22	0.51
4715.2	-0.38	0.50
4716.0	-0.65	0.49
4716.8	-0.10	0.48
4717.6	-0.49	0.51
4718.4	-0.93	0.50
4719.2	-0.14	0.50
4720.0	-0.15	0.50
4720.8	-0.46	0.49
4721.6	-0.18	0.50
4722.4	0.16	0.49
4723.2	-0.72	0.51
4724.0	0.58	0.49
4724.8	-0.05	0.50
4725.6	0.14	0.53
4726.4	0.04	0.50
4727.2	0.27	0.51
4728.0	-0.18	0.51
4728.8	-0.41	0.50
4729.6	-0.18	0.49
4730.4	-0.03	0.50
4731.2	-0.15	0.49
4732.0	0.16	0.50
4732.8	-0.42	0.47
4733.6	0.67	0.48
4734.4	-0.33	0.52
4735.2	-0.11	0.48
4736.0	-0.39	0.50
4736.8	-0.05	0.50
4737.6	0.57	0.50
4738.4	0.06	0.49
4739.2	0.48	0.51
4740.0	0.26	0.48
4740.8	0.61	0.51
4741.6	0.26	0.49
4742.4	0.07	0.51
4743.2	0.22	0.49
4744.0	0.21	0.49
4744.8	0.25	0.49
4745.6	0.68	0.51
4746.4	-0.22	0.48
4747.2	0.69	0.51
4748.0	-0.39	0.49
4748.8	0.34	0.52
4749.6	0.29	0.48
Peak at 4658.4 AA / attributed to Lyman alpha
